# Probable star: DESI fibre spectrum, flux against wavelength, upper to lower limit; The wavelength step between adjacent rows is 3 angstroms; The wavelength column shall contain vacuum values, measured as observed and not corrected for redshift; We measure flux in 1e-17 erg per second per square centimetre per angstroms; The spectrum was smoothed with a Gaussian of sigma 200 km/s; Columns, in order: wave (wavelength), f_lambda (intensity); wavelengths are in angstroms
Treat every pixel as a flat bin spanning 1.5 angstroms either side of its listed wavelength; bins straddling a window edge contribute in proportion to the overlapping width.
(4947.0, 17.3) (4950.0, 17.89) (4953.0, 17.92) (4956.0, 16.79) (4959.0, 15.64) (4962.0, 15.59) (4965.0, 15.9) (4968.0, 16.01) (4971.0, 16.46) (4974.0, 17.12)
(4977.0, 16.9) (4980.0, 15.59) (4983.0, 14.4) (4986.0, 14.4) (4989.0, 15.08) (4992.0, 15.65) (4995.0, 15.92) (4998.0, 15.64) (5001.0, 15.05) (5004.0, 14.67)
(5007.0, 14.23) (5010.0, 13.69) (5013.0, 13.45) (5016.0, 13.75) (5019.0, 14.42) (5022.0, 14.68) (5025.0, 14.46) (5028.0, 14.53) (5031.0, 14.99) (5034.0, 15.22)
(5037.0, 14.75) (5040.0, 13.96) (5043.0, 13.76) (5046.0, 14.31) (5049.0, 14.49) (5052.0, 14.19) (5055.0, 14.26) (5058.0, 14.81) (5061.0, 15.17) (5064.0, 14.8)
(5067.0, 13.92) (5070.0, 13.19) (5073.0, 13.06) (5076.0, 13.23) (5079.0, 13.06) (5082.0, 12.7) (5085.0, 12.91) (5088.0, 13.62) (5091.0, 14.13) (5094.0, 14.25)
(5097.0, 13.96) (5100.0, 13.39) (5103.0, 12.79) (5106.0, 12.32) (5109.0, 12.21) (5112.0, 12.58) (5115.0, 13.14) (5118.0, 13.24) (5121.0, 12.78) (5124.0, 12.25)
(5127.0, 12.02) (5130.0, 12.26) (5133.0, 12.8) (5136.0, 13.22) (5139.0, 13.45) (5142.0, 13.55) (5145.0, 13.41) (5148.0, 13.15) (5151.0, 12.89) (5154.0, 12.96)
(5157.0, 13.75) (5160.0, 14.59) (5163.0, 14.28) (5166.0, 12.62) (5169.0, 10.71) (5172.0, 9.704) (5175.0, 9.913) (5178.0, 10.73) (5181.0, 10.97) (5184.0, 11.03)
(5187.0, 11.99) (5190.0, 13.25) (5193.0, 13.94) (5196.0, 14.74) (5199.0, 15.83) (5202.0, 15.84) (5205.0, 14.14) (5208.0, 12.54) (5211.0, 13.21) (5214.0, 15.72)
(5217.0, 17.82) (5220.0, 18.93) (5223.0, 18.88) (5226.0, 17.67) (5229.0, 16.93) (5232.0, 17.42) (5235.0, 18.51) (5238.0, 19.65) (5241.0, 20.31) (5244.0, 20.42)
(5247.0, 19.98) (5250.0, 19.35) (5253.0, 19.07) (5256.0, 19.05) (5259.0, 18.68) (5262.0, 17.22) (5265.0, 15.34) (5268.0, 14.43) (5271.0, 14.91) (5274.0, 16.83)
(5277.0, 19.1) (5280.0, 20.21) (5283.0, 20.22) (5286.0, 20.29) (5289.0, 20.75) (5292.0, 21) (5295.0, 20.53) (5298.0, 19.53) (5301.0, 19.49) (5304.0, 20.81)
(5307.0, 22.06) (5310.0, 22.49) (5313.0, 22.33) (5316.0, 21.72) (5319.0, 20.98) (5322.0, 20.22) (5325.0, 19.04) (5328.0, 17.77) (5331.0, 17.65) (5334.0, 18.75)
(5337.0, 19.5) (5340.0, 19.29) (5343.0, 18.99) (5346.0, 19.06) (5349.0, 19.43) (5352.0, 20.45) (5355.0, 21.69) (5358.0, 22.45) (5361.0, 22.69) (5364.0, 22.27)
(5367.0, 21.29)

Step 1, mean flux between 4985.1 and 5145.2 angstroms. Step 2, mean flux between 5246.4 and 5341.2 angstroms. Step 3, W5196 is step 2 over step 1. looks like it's 1.40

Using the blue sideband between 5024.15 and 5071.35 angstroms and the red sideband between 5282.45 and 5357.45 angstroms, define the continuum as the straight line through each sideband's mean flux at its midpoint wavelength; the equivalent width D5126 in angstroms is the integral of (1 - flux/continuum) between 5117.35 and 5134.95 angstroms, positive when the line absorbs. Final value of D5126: 3.88 angstroms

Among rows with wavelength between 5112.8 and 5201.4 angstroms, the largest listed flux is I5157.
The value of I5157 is 15.83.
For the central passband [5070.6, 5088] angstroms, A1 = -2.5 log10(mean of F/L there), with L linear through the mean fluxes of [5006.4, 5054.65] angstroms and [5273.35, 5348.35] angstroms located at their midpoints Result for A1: 0.172 mag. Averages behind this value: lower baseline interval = 14.3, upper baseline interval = 20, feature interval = 13.1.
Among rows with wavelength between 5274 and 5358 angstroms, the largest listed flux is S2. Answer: 22.49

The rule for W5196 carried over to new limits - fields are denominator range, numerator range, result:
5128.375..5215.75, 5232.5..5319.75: 1.49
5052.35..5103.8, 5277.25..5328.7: 1.50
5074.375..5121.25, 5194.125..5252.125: 1.31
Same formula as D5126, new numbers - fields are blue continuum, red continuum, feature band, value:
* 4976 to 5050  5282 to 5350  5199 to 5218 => 3.45 angstroms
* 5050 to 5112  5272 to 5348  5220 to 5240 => -0.67 angstroms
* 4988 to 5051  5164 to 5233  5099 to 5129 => 3.51 angstroms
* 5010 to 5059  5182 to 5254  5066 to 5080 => 1.44 angstroms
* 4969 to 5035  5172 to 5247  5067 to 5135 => 9.78 angstroms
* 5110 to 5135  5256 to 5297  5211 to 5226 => -0.99 angstroms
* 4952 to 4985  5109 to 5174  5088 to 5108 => 0.28 angstroms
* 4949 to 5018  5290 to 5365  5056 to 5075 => 2.90 angstroms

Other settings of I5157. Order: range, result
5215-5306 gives 21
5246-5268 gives 19.98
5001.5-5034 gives 15.22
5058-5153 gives 15.17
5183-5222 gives 18.93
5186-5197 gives 14.74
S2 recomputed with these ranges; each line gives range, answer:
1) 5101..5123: 13.24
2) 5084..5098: 14.25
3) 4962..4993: 17.12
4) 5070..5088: 13.62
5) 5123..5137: 13.22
